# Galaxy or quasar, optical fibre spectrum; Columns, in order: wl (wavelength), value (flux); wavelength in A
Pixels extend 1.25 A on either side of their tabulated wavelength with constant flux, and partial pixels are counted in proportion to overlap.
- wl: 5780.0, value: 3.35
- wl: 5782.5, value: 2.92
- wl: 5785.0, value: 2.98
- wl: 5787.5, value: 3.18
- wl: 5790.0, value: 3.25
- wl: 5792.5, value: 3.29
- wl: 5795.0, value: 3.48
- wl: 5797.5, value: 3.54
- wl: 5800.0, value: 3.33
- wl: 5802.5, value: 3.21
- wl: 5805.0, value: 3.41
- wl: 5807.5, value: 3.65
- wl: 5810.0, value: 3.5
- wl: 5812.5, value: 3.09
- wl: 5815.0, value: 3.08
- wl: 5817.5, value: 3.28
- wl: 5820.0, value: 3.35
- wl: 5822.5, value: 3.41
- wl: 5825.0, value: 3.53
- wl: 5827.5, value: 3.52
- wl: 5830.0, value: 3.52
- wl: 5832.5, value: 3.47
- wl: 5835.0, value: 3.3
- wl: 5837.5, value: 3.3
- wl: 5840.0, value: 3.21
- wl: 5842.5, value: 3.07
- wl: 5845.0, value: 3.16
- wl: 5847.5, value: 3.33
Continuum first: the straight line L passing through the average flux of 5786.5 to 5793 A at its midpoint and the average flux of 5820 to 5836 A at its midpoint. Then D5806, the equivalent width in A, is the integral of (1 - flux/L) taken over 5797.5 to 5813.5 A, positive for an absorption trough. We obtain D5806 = -0.28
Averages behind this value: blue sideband 3.24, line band 3.38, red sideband 3.45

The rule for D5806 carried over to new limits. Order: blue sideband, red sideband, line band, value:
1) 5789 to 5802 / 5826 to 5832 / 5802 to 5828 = 0.7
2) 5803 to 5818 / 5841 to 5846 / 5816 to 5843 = -1.3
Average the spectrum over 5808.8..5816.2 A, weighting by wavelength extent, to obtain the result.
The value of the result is 3.22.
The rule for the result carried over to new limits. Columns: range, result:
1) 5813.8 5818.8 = 3.18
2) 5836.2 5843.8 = 3.19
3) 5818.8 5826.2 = 3.43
